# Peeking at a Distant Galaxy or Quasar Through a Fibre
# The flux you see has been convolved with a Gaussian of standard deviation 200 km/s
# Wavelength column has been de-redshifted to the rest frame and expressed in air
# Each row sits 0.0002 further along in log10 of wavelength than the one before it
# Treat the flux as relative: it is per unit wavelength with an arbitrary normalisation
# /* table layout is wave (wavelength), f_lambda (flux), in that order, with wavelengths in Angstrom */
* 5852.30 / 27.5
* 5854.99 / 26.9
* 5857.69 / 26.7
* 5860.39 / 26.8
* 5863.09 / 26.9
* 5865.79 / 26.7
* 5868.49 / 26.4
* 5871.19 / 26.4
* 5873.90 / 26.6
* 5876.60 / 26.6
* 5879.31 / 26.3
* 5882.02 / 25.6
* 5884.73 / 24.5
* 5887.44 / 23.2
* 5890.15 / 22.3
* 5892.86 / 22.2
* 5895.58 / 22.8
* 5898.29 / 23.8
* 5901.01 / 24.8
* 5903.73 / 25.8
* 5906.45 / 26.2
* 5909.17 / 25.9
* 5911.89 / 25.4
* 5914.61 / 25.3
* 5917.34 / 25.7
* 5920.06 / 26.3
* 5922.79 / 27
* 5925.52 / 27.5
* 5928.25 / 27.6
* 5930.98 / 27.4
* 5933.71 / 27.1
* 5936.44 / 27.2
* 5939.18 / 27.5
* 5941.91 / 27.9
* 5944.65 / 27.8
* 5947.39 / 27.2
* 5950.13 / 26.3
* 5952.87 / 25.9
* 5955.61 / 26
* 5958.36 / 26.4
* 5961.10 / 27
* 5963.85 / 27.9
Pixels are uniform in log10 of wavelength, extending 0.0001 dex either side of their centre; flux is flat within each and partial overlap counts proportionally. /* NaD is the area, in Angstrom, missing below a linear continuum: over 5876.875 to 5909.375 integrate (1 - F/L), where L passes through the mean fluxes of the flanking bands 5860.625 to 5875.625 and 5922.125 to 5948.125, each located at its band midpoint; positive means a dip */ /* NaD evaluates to 2.96 Angstrom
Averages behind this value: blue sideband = 26.6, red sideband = 27.4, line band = 24.5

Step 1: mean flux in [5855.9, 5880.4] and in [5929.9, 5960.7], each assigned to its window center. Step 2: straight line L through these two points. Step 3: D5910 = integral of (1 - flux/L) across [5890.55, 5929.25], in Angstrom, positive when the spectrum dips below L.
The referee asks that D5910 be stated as 2.1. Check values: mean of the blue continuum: 26.6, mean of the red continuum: 27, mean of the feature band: 25.4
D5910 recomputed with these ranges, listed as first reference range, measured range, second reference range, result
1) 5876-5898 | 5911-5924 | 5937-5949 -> 0.0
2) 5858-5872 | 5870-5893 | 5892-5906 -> 0.4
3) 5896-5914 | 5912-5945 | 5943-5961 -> -1.3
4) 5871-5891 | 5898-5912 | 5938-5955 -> 0.2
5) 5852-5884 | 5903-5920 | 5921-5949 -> 0.8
